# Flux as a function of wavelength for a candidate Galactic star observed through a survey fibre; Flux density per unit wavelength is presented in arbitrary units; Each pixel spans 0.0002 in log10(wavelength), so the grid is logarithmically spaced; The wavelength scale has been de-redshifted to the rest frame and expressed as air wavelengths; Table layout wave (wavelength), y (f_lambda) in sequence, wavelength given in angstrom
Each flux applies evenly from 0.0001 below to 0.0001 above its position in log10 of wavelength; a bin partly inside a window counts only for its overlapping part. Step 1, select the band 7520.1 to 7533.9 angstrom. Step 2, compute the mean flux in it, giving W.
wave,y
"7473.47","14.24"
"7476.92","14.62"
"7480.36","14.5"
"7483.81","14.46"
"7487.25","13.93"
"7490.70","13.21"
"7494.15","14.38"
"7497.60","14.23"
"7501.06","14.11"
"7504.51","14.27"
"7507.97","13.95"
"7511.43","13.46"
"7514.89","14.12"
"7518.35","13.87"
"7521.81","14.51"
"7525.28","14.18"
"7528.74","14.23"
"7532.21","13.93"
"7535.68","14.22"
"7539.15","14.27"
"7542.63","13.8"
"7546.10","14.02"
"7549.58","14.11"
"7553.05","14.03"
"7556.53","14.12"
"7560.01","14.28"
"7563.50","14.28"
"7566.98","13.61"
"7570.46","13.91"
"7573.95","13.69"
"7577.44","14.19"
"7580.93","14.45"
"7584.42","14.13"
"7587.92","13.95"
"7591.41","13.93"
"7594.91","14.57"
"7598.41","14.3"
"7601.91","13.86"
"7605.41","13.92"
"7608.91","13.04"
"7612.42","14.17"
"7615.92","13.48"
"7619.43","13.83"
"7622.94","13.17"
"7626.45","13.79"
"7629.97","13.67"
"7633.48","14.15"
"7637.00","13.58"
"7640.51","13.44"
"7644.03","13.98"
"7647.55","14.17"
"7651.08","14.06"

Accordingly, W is 14.2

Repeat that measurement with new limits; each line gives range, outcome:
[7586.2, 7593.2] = 13.9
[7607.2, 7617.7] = 13.6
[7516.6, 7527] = 14.2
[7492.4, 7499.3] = 14.3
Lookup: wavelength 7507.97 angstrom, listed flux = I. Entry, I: 13.95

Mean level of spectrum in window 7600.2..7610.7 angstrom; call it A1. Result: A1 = 13.6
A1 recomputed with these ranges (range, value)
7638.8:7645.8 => 13.7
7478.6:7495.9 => 14.1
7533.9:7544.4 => 14.1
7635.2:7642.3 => 13.5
